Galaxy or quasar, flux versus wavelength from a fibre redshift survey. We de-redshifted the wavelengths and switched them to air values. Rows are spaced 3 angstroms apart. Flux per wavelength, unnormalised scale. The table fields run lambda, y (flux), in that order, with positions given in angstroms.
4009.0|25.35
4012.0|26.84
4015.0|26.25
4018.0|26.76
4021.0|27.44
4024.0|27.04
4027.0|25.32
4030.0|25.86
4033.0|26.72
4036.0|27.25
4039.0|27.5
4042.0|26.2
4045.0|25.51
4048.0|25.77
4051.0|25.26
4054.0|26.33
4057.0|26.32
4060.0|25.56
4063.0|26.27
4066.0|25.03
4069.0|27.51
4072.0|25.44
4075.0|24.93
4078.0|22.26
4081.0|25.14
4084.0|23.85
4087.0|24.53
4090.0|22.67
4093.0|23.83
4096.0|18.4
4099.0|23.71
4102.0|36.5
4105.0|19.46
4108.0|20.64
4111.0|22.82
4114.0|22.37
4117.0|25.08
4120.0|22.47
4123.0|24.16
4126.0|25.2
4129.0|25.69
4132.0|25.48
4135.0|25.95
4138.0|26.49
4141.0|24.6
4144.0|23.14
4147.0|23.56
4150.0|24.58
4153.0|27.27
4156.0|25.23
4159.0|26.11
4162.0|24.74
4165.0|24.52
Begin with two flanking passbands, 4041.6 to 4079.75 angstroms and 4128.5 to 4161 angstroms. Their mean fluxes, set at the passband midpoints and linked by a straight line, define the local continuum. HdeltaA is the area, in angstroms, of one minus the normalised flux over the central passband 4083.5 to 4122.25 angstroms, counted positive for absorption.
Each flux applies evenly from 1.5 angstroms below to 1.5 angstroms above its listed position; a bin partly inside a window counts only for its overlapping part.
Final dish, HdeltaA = 2.8 angstroms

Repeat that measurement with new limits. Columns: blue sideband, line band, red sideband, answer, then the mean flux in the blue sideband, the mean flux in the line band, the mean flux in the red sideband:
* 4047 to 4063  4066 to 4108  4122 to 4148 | 1.9 angstroms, 25.9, 24.4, 25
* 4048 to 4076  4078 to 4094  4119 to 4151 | 1.0 angstroms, 25.9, 23.8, 24.7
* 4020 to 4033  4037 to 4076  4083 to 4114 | -1.2 angstroms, 26.4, 26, 23.6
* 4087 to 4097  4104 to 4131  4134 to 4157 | 0.5 angstroms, 22.2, 23.2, 25.1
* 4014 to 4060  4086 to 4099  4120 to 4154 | 1.6 angstroms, 26.3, 22.4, 25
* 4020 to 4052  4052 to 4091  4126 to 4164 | 1.3 angstroms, 26.4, 25.1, 25.2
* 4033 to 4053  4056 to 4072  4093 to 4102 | -0.4 angstroms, 26.3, 26.1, 24.1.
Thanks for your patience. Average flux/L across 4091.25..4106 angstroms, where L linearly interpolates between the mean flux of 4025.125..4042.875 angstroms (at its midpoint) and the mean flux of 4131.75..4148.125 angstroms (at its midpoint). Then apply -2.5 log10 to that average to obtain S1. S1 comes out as 0.04 mag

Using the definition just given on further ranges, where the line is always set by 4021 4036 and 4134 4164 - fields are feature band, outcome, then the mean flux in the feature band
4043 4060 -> 0.02 mag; 25.8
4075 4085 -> 0.09 mag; 23.9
